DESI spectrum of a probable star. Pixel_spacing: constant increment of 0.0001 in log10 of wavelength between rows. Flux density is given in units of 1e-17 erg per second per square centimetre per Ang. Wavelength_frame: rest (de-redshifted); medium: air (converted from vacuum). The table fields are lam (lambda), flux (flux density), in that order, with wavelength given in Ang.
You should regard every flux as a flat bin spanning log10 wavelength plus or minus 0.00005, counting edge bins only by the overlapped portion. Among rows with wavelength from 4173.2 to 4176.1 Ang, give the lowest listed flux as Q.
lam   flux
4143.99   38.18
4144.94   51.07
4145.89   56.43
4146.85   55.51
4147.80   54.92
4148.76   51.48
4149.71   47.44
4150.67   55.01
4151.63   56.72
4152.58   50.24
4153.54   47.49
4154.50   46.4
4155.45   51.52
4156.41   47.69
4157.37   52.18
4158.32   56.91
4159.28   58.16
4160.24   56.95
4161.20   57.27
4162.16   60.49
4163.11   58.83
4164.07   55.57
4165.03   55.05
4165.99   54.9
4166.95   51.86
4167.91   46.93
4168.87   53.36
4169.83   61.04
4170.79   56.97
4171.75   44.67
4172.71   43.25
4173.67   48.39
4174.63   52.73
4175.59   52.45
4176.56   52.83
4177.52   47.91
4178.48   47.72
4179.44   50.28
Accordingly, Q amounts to 48.39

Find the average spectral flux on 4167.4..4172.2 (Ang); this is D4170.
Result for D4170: 52.6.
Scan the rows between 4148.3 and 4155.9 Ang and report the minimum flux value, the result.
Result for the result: 46.4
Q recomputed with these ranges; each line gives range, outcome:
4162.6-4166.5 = 54.9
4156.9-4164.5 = 52.18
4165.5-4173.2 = 43.25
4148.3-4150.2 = 47.44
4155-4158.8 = 47.69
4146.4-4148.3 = 54.92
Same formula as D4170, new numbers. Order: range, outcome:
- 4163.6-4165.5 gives 55.3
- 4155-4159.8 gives 53.3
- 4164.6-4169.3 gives 52.4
